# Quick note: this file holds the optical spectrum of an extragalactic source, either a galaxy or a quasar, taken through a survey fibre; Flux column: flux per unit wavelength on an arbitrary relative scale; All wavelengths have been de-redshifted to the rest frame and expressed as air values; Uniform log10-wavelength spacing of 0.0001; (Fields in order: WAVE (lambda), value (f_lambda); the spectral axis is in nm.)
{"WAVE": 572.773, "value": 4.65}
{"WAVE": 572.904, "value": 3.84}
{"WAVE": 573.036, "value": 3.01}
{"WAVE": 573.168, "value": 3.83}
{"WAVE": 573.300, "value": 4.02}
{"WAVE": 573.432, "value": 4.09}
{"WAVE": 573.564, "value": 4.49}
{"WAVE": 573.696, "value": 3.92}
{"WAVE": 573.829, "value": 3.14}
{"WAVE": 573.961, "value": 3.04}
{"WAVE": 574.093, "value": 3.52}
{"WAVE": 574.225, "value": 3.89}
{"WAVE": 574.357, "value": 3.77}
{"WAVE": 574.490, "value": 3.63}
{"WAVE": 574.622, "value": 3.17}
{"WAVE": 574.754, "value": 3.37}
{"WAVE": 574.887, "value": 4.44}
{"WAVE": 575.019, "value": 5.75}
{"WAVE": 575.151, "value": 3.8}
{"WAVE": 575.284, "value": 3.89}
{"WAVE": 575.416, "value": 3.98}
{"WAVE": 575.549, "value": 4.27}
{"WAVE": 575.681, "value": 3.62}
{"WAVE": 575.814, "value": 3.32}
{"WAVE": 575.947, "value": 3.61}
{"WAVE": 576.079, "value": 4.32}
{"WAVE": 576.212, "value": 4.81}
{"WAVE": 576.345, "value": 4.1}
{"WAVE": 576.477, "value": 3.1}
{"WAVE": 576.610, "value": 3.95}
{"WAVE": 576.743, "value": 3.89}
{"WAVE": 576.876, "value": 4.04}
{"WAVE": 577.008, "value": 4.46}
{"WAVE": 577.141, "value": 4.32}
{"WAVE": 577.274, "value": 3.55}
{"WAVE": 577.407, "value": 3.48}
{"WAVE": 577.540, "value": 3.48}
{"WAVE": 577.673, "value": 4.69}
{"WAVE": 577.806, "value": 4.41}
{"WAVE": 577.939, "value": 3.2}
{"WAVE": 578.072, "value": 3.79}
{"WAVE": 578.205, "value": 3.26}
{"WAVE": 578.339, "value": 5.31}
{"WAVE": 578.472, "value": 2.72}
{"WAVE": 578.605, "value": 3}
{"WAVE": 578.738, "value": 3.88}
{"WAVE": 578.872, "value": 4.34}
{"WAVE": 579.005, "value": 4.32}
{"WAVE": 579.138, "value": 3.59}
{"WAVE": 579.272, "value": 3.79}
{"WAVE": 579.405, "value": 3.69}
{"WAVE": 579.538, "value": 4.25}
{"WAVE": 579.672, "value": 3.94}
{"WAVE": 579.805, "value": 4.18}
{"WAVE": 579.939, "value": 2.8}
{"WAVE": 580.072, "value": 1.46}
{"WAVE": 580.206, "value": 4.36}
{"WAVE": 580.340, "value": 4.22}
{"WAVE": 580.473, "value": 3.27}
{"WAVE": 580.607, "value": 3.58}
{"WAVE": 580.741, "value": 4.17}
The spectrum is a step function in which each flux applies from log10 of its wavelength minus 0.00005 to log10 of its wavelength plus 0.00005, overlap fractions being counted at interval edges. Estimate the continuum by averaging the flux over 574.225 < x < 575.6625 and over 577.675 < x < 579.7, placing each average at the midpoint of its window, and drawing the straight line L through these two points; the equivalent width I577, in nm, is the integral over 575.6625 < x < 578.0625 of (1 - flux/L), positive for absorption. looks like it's 0.01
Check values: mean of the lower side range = 3.99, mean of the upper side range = 3.86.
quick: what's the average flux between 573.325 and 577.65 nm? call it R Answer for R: 3.89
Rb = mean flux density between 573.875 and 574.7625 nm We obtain 3.49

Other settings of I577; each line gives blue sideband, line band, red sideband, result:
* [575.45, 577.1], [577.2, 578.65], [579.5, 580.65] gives 0.019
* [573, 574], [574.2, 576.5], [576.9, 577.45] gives -0.057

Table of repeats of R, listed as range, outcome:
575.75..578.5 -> 3.91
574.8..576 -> 4.07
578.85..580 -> 3.87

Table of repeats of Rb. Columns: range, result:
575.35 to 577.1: 3.97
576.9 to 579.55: 3.87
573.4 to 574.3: 3.71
